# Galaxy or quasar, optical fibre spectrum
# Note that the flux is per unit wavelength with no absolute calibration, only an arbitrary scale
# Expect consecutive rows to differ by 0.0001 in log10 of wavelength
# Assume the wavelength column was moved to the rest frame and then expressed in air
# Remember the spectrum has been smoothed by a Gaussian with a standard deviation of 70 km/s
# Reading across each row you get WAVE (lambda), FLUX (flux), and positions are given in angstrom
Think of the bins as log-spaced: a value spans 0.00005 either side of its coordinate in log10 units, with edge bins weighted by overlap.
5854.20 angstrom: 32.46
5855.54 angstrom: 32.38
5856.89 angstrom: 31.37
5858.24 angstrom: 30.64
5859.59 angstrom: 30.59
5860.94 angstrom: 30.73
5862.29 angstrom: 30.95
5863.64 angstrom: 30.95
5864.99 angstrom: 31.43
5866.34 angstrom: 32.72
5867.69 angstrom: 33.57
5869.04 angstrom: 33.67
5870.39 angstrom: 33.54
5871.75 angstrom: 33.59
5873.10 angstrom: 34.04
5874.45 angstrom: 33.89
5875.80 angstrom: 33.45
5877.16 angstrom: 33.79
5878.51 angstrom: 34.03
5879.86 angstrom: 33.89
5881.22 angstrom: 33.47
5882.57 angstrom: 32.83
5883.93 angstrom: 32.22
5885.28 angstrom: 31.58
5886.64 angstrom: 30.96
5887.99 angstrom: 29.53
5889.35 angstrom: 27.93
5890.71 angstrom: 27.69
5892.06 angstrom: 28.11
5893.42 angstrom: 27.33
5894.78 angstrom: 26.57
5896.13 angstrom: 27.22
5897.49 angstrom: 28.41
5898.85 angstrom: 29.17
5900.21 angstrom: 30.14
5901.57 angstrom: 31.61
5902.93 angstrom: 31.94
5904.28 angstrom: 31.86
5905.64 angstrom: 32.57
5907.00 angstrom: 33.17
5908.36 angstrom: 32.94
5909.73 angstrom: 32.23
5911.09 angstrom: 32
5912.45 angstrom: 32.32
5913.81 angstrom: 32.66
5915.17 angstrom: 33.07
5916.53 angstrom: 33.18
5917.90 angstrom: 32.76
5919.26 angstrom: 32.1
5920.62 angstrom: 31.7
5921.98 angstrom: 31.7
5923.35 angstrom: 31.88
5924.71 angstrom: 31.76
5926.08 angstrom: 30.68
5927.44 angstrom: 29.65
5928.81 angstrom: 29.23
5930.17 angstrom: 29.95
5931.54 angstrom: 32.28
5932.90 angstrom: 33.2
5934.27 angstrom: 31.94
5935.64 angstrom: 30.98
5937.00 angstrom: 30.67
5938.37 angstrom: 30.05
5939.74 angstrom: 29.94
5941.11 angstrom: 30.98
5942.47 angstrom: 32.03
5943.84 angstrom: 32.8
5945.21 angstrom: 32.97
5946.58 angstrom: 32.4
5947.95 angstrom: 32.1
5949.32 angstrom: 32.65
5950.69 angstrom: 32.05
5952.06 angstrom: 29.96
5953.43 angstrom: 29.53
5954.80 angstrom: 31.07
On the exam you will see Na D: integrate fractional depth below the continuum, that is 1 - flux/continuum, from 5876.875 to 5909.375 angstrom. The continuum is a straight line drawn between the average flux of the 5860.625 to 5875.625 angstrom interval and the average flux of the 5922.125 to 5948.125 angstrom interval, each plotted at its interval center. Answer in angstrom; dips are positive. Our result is 1.5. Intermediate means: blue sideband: 32.7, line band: 30.8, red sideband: 31.3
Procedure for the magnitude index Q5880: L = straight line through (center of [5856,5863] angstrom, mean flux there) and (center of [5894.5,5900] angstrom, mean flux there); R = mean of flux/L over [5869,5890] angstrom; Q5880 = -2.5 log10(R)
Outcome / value -0.11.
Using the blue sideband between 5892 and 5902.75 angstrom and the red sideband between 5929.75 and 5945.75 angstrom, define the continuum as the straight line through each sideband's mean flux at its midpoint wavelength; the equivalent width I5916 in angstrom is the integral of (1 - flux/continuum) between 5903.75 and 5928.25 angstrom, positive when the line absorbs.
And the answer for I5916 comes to -1.73 angstrom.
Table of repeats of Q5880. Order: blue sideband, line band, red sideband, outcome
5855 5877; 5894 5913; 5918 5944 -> 0.03 mag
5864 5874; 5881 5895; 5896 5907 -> 0.07 mag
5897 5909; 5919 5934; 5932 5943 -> 0.00 mag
